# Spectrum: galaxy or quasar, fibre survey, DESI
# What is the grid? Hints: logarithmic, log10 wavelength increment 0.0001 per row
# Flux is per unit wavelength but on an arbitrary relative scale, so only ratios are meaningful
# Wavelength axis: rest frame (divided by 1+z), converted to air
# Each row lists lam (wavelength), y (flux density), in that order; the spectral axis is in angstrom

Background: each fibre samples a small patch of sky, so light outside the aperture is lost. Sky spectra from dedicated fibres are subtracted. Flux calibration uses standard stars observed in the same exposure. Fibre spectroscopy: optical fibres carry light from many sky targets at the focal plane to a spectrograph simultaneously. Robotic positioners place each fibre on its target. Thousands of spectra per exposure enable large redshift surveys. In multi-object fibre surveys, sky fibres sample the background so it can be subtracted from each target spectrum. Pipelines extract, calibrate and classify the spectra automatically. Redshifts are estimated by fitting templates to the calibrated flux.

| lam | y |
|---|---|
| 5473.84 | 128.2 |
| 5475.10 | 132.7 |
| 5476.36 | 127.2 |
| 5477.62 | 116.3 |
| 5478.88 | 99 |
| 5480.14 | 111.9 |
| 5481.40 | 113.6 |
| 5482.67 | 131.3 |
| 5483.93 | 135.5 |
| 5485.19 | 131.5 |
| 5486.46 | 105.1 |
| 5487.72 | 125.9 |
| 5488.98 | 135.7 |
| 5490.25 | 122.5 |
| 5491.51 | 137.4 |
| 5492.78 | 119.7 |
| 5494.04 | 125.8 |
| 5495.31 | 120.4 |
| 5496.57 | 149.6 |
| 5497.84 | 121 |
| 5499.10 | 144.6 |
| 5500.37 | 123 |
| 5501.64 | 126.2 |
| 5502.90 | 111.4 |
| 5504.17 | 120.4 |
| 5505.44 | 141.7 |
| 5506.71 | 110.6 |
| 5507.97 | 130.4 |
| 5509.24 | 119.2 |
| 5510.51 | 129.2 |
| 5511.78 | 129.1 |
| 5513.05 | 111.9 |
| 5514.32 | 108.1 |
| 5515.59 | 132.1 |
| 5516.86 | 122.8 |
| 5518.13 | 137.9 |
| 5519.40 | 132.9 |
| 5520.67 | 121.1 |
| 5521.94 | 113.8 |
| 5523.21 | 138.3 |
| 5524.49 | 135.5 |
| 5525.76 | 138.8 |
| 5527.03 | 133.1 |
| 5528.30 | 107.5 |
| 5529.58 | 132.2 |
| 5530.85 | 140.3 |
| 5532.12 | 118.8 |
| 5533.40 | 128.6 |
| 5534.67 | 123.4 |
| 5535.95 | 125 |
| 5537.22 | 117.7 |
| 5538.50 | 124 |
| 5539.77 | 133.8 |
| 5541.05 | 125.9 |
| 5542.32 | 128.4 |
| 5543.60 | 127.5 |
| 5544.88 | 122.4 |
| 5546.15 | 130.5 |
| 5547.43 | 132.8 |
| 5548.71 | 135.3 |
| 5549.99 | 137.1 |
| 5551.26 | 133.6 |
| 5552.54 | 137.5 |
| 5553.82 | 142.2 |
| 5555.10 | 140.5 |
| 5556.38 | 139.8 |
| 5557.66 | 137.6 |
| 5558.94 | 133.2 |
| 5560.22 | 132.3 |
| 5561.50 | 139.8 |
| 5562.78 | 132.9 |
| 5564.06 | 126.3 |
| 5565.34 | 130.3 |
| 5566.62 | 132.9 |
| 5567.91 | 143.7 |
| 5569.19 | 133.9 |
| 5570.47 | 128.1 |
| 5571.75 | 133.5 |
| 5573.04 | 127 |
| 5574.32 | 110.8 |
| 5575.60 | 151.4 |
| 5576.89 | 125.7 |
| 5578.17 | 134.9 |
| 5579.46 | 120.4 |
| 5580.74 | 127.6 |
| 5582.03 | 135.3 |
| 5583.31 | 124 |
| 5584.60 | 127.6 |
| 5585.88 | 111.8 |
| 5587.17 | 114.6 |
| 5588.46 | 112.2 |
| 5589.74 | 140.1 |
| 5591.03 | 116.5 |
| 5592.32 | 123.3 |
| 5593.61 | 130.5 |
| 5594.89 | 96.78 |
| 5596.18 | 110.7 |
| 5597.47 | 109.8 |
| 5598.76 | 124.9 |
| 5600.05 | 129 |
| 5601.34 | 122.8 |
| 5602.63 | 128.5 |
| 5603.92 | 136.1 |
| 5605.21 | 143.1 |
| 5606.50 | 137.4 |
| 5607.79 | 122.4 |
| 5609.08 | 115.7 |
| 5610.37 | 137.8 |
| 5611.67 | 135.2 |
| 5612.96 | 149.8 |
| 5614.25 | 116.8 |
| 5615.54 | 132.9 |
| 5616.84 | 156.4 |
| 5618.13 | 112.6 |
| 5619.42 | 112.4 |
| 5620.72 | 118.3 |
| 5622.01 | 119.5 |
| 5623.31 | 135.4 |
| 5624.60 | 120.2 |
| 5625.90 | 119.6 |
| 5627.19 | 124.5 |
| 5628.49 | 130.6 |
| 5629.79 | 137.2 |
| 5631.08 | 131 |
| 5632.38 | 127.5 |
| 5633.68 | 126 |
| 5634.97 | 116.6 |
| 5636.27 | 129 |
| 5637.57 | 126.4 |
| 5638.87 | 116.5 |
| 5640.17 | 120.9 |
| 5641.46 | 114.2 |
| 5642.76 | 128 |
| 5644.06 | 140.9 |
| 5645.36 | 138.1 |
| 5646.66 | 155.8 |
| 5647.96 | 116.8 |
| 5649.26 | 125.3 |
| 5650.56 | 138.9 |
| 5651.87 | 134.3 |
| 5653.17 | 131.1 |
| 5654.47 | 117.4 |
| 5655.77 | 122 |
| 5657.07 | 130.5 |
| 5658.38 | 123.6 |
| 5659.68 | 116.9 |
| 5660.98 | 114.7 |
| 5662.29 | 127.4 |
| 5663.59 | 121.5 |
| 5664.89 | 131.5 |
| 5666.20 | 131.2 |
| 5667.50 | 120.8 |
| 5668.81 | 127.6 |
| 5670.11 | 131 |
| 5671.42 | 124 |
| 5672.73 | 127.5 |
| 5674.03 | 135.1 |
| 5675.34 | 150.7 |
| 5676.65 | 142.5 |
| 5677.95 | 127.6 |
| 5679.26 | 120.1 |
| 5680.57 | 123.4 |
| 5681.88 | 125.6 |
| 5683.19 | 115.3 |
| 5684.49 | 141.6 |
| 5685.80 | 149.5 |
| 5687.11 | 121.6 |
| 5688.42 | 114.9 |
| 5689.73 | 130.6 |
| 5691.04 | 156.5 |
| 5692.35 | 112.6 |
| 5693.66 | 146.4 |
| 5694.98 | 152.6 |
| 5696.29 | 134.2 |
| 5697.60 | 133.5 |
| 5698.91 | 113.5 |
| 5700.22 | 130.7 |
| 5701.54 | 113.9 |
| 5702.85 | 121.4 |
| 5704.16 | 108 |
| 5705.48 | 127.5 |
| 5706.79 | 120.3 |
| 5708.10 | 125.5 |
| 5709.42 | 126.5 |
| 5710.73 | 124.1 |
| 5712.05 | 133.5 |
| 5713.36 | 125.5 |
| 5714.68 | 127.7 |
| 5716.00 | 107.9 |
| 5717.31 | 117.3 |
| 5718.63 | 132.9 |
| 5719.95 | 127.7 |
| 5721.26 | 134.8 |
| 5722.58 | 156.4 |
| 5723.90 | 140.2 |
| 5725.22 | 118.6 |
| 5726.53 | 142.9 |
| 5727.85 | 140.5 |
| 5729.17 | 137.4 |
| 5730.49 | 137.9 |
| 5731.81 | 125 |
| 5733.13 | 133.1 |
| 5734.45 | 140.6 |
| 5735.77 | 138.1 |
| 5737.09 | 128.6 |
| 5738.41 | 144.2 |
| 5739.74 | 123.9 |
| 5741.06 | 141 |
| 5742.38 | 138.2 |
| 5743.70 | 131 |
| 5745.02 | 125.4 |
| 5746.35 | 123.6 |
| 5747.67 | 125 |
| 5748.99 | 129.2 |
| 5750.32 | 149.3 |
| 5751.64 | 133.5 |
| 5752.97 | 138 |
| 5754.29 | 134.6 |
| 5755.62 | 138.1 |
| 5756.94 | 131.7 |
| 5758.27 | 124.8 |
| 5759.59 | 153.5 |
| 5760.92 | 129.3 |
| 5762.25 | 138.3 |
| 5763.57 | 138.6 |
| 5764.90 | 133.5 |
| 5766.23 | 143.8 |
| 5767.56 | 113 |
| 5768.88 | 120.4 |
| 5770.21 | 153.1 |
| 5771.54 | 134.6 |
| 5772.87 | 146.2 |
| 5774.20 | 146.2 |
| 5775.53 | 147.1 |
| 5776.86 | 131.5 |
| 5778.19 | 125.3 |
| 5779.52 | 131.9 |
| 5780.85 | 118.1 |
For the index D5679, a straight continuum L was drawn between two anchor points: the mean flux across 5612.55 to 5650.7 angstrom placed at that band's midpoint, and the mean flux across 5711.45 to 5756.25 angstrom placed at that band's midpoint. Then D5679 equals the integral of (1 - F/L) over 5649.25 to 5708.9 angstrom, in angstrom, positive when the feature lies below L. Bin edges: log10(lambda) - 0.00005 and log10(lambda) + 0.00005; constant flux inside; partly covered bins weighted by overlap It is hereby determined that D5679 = 0.9 angstrom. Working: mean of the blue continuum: 128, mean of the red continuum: 133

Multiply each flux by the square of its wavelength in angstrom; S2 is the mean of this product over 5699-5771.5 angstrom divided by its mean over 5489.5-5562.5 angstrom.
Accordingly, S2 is 1.1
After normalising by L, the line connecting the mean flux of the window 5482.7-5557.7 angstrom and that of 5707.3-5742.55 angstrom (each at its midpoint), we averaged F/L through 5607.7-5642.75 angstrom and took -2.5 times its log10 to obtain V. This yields 0.03 mag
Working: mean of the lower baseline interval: 128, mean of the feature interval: 126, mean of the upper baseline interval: 132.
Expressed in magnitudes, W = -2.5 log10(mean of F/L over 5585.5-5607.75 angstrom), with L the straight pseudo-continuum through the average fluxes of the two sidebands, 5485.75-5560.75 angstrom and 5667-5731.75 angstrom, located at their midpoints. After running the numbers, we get 0.05 mag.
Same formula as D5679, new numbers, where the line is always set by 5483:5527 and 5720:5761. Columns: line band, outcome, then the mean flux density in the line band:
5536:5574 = -1.0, 132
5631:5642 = 0.7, 123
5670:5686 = 0.2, 131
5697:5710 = 1.1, 122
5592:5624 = 1.0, 126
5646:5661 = 0.5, 128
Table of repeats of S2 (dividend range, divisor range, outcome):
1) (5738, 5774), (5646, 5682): 1.08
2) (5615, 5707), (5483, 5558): 1.05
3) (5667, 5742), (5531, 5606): 1.07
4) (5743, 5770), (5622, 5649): 1.09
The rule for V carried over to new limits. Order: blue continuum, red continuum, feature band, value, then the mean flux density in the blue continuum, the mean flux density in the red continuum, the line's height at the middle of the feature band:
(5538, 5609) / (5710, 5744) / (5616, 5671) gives 0.033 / 129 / 133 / 131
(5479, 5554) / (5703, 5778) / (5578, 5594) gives 0.040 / 127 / 133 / 129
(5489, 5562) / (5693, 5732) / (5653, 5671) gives 0.040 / 129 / 130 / 129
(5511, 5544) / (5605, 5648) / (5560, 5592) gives -0.009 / 126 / 128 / 127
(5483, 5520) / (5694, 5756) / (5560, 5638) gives 0.010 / 126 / 131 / 128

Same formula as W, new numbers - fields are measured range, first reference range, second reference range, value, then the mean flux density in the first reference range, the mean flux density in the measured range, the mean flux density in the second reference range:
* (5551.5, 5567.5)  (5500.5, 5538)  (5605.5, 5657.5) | -0.08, 125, 135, 128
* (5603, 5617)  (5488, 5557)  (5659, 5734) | -0.04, 128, 134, 129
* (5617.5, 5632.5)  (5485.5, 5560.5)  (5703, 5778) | 0.05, 128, 124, 133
